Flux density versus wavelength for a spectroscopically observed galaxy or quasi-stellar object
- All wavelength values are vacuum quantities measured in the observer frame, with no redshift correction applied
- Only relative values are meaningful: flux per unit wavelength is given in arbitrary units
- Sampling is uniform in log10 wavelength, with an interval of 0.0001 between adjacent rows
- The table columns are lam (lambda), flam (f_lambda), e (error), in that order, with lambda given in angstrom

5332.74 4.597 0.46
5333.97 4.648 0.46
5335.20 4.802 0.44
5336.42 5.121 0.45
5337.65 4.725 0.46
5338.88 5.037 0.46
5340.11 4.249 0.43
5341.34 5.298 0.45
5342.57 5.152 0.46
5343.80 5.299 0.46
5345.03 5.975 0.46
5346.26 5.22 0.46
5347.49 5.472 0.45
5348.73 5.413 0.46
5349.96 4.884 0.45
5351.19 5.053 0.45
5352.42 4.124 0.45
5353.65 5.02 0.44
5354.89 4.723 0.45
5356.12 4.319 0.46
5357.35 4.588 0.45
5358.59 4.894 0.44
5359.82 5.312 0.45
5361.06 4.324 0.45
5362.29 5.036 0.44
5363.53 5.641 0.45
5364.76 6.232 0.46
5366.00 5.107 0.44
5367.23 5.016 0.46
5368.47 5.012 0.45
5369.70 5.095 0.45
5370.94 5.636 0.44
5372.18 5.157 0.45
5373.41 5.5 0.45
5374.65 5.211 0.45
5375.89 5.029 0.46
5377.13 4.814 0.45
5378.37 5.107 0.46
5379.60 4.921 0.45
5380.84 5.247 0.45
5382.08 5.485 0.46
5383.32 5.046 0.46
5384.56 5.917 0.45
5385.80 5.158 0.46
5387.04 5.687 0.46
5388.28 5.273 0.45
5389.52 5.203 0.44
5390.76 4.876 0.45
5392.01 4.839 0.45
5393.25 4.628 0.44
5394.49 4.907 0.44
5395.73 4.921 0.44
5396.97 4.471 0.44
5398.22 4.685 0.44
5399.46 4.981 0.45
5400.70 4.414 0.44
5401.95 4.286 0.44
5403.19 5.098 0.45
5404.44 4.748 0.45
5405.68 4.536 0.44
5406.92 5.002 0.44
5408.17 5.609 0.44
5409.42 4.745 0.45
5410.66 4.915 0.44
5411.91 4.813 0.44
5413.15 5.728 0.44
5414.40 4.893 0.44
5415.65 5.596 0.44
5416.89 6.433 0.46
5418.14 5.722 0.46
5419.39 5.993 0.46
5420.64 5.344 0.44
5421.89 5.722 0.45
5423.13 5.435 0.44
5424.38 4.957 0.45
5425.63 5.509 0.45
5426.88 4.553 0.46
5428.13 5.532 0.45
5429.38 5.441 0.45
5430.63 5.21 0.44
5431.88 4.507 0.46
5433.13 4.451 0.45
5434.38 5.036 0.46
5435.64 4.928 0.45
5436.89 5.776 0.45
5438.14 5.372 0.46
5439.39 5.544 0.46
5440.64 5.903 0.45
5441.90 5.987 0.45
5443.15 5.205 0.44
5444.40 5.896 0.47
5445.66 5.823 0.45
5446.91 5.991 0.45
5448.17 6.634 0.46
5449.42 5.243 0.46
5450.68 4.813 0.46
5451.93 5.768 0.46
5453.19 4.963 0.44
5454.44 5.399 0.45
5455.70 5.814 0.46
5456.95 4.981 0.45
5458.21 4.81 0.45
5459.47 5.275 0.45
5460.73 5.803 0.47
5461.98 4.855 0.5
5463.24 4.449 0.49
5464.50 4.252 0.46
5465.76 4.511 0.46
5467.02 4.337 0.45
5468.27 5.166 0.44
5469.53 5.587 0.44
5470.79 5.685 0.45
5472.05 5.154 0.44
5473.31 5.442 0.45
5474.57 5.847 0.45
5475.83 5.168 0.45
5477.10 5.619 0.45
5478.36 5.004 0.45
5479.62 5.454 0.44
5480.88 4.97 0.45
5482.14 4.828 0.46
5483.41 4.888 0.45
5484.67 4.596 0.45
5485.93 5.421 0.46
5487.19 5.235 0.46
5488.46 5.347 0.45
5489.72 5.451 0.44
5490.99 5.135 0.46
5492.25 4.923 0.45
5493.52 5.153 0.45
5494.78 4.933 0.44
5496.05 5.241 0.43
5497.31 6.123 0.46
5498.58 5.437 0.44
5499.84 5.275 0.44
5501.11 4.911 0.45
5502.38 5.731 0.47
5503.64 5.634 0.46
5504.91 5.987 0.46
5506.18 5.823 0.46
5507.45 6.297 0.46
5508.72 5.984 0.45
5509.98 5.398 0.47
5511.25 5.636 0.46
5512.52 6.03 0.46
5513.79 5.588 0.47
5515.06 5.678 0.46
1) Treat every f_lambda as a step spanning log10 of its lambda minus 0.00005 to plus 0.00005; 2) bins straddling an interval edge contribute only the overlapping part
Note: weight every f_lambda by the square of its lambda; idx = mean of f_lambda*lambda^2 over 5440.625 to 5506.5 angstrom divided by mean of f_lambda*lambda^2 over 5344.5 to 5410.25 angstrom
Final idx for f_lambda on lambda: 1.09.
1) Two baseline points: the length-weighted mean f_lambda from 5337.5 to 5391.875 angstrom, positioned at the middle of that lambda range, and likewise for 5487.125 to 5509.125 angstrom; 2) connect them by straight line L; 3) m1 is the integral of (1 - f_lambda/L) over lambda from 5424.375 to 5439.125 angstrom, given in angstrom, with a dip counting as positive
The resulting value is 0.5 angstrom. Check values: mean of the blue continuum 5.13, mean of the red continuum 5.48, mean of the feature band 5.12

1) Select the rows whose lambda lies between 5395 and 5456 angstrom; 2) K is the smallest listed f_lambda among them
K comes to 4.286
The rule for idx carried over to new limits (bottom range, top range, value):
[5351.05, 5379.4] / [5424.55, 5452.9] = 1.10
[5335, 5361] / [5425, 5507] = 1.11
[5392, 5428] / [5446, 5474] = 1.05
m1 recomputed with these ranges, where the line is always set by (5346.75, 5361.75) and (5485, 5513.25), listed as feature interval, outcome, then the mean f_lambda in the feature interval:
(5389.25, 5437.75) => 0.2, 5.09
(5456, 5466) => 0.8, 4.91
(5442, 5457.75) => -0.8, 5.55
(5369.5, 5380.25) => -0.5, 5.17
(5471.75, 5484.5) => 0.4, 5.21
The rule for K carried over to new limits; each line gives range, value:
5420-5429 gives 4.553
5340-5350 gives 4.249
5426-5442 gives 4.451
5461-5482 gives 4.252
